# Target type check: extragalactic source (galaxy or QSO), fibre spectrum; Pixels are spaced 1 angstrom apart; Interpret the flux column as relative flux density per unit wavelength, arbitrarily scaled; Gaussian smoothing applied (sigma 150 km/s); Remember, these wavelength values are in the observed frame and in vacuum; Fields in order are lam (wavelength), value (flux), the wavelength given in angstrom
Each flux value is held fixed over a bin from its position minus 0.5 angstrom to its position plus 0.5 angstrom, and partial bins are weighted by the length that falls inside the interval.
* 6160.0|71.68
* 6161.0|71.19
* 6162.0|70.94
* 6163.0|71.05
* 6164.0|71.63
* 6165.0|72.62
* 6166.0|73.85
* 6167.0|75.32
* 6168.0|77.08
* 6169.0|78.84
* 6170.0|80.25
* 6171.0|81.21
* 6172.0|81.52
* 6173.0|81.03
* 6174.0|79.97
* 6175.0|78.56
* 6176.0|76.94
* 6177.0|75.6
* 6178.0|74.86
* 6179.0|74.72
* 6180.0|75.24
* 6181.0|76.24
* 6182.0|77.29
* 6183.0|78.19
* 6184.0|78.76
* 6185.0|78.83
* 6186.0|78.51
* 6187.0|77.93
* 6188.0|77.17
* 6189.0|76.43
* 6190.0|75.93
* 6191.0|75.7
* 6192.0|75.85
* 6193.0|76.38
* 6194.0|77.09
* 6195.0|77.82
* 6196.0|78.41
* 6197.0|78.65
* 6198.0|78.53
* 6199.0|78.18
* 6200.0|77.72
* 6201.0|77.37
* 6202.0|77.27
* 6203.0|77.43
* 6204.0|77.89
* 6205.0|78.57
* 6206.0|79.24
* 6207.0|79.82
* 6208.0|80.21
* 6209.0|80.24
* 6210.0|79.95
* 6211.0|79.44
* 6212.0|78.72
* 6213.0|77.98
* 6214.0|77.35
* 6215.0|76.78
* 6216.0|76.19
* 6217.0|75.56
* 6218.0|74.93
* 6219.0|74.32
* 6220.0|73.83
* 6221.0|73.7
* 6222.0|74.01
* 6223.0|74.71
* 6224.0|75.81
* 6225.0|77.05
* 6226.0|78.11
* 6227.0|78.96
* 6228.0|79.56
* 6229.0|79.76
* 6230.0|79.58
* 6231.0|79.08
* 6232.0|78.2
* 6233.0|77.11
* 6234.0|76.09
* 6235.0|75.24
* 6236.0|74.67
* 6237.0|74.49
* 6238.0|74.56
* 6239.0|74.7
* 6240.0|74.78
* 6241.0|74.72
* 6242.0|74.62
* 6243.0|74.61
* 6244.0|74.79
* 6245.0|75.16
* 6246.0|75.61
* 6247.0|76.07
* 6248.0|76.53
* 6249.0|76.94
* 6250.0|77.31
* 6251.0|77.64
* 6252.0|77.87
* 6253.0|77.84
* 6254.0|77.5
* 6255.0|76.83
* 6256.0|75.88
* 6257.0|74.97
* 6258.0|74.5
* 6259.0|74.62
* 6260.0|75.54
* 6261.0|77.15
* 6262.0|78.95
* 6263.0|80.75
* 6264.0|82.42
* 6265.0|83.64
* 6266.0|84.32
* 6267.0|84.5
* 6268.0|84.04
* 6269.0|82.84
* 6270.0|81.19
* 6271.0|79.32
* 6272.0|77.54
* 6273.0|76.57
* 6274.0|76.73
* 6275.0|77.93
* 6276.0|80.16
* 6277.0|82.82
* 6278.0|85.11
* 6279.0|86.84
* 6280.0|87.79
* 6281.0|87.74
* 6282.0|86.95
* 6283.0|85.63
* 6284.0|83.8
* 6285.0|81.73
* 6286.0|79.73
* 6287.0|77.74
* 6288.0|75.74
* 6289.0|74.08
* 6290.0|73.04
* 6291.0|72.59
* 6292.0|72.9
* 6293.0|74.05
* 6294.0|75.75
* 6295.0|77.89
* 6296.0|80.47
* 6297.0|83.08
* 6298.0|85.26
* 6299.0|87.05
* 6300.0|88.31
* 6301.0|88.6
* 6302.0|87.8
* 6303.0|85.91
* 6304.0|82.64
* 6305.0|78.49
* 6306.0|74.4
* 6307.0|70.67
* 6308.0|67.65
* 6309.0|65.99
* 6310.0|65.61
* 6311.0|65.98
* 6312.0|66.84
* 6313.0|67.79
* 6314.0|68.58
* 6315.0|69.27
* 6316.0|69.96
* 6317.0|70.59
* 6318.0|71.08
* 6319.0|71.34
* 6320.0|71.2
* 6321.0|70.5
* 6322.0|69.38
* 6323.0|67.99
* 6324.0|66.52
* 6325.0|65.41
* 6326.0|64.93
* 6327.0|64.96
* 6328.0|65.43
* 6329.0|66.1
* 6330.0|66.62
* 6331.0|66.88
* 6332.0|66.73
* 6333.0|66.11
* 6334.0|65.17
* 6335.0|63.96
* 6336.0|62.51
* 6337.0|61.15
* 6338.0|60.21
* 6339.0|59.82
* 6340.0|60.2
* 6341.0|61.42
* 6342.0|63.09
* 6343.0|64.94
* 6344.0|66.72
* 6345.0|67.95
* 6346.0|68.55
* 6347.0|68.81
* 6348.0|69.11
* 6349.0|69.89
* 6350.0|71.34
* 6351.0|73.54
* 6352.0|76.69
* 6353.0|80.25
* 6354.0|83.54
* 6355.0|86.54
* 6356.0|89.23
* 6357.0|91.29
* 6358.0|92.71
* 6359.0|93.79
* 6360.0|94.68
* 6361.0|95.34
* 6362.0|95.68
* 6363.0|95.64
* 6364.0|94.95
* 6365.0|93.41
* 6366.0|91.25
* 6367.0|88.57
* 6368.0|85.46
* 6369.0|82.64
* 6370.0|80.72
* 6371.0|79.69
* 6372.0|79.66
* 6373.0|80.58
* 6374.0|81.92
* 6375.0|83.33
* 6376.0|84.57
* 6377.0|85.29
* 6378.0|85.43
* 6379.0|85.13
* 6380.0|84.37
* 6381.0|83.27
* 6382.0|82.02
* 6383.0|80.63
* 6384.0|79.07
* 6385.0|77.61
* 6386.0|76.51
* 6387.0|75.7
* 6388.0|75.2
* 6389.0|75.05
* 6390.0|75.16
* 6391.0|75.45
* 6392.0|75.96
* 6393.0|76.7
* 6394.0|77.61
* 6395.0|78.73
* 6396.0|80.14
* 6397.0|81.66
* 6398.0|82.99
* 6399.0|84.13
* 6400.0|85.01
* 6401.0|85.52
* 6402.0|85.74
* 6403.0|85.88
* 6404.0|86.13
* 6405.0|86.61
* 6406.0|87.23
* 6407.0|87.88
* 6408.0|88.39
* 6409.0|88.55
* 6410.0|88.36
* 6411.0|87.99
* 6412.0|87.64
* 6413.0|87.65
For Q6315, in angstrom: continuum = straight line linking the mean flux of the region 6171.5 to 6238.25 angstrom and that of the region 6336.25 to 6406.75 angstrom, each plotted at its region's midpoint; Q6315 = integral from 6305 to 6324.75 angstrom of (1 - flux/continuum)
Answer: 2.5 angstrom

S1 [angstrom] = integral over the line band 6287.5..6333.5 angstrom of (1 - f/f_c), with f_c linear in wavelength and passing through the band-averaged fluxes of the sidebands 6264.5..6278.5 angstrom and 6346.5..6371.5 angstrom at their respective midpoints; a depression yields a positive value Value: 5.58 angstrom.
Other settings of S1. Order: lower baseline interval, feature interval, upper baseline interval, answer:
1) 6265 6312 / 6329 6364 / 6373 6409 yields 2.9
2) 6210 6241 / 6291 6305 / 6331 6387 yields -0.8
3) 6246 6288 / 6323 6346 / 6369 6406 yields 4.6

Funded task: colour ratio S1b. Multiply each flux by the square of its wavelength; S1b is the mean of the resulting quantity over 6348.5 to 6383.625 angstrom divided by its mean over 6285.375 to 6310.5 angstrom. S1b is 1.12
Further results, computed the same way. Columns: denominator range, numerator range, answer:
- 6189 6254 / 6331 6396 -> 1.06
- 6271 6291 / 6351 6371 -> 1.12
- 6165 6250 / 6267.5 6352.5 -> 0.98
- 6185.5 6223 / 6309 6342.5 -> 0.89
